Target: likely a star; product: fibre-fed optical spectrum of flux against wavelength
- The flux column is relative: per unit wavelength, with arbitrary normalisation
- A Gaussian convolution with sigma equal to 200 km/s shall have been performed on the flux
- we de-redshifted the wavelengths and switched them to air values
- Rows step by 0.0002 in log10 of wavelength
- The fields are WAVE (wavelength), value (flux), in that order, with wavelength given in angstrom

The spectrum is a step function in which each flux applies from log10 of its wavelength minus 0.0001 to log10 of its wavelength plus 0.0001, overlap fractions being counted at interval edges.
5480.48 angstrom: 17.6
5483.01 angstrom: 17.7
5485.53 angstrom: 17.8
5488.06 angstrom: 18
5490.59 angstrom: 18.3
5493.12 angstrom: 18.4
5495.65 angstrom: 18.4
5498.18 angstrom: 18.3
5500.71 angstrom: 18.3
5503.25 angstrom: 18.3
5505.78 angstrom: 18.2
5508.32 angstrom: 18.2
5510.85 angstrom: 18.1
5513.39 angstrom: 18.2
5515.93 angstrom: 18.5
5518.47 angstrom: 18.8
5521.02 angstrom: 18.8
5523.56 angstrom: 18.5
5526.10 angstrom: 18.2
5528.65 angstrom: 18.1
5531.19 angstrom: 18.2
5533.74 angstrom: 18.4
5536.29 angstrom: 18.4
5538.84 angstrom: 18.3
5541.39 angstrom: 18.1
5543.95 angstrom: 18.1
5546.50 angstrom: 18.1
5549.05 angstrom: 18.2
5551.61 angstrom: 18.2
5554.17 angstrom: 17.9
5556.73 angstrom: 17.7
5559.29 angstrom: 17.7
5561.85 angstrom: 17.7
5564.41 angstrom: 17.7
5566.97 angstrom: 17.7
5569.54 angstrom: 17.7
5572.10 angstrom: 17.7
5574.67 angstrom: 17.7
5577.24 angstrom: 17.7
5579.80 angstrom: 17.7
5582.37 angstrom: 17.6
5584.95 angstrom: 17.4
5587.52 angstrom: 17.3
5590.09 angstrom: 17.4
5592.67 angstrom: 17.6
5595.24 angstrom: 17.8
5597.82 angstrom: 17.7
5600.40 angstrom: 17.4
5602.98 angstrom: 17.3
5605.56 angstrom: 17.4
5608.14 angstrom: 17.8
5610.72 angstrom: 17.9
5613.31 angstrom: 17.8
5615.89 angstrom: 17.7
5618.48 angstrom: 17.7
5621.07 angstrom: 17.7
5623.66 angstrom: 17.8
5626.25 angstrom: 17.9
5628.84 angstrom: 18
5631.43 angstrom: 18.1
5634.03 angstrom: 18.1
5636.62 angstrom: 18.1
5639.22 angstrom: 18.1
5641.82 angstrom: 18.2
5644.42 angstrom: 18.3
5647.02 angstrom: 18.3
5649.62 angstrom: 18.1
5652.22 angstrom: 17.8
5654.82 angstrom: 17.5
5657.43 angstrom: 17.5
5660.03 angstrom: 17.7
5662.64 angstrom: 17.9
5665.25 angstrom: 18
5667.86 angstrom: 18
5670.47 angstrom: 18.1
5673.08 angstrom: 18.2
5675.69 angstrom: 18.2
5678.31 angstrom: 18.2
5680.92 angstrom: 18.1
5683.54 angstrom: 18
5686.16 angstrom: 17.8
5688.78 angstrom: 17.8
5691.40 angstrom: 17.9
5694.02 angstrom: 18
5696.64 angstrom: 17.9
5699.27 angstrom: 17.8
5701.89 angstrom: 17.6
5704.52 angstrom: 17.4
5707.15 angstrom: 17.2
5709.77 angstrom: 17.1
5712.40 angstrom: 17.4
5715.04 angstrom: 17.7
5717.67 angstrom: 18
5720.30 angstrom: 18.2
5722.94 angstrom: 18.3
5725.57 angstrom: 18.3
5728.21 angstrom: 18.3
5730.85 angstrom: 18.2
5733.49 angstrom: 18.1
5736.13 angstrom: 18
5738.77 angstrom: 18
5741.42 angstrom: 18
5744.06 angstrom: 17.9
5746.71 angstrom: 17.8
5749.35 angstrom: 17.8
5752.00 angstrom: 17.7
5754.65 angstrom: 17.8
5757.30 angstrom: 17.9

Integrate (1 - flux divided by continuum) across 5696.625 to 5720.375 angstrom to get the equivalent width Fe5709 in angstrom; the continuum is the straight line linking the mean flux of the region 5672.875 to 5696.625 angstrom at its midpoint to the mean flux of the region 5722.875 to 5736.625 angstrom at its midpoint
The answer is 0.7 angstrom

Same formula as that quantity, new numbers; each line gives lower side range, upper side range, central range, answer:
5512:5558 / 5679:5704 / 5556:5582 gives 0.68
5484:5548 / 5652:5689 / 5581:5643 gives 1.09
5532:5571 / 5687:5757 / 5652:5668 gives 0.14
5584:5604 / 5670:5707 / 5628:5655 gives -0.58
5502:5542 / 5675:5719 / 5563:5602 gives 1.15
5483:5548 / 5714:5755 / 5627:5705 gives 0.57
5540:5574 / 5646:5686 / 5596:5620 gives 0.38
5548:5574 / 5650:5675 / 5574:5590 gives 0.25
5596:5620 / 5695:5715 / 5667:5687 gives -0.62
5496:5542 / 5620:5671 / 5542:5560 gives 0.24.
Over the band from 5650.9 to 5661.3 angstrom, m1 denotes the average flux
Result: 17.6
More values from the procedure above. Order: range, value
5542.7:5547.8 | 18.1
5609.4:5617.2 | 17.8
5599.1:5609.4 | 17.5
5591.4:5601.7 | 17.6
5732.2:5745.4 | 18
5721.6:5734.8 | 18.2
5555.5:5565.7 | 17.7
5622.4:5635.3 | 18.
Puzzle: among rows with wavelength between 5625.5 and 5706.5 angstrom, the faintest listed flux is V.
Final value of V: 17.4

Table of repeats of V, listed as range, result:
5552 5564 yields 17.7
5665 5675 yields 18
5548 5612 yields 17.3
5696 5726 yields 17.1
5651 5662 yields 17.5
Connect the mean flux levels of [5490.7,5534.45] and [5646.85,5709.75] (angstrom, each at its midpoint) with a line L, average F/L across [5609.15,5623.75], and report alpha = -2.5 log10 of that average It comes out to 0.02 mag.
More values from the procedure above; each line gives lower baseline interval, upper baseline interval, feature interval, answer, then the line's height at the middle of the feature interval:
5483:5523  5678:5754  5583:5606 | 0.04 mag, 18.1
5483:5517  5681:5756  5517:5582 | 0.01 mag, 18.1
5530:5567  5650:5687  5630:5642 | -0.01 mag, 18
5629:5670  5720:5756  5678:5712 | 0.02 mag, 18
